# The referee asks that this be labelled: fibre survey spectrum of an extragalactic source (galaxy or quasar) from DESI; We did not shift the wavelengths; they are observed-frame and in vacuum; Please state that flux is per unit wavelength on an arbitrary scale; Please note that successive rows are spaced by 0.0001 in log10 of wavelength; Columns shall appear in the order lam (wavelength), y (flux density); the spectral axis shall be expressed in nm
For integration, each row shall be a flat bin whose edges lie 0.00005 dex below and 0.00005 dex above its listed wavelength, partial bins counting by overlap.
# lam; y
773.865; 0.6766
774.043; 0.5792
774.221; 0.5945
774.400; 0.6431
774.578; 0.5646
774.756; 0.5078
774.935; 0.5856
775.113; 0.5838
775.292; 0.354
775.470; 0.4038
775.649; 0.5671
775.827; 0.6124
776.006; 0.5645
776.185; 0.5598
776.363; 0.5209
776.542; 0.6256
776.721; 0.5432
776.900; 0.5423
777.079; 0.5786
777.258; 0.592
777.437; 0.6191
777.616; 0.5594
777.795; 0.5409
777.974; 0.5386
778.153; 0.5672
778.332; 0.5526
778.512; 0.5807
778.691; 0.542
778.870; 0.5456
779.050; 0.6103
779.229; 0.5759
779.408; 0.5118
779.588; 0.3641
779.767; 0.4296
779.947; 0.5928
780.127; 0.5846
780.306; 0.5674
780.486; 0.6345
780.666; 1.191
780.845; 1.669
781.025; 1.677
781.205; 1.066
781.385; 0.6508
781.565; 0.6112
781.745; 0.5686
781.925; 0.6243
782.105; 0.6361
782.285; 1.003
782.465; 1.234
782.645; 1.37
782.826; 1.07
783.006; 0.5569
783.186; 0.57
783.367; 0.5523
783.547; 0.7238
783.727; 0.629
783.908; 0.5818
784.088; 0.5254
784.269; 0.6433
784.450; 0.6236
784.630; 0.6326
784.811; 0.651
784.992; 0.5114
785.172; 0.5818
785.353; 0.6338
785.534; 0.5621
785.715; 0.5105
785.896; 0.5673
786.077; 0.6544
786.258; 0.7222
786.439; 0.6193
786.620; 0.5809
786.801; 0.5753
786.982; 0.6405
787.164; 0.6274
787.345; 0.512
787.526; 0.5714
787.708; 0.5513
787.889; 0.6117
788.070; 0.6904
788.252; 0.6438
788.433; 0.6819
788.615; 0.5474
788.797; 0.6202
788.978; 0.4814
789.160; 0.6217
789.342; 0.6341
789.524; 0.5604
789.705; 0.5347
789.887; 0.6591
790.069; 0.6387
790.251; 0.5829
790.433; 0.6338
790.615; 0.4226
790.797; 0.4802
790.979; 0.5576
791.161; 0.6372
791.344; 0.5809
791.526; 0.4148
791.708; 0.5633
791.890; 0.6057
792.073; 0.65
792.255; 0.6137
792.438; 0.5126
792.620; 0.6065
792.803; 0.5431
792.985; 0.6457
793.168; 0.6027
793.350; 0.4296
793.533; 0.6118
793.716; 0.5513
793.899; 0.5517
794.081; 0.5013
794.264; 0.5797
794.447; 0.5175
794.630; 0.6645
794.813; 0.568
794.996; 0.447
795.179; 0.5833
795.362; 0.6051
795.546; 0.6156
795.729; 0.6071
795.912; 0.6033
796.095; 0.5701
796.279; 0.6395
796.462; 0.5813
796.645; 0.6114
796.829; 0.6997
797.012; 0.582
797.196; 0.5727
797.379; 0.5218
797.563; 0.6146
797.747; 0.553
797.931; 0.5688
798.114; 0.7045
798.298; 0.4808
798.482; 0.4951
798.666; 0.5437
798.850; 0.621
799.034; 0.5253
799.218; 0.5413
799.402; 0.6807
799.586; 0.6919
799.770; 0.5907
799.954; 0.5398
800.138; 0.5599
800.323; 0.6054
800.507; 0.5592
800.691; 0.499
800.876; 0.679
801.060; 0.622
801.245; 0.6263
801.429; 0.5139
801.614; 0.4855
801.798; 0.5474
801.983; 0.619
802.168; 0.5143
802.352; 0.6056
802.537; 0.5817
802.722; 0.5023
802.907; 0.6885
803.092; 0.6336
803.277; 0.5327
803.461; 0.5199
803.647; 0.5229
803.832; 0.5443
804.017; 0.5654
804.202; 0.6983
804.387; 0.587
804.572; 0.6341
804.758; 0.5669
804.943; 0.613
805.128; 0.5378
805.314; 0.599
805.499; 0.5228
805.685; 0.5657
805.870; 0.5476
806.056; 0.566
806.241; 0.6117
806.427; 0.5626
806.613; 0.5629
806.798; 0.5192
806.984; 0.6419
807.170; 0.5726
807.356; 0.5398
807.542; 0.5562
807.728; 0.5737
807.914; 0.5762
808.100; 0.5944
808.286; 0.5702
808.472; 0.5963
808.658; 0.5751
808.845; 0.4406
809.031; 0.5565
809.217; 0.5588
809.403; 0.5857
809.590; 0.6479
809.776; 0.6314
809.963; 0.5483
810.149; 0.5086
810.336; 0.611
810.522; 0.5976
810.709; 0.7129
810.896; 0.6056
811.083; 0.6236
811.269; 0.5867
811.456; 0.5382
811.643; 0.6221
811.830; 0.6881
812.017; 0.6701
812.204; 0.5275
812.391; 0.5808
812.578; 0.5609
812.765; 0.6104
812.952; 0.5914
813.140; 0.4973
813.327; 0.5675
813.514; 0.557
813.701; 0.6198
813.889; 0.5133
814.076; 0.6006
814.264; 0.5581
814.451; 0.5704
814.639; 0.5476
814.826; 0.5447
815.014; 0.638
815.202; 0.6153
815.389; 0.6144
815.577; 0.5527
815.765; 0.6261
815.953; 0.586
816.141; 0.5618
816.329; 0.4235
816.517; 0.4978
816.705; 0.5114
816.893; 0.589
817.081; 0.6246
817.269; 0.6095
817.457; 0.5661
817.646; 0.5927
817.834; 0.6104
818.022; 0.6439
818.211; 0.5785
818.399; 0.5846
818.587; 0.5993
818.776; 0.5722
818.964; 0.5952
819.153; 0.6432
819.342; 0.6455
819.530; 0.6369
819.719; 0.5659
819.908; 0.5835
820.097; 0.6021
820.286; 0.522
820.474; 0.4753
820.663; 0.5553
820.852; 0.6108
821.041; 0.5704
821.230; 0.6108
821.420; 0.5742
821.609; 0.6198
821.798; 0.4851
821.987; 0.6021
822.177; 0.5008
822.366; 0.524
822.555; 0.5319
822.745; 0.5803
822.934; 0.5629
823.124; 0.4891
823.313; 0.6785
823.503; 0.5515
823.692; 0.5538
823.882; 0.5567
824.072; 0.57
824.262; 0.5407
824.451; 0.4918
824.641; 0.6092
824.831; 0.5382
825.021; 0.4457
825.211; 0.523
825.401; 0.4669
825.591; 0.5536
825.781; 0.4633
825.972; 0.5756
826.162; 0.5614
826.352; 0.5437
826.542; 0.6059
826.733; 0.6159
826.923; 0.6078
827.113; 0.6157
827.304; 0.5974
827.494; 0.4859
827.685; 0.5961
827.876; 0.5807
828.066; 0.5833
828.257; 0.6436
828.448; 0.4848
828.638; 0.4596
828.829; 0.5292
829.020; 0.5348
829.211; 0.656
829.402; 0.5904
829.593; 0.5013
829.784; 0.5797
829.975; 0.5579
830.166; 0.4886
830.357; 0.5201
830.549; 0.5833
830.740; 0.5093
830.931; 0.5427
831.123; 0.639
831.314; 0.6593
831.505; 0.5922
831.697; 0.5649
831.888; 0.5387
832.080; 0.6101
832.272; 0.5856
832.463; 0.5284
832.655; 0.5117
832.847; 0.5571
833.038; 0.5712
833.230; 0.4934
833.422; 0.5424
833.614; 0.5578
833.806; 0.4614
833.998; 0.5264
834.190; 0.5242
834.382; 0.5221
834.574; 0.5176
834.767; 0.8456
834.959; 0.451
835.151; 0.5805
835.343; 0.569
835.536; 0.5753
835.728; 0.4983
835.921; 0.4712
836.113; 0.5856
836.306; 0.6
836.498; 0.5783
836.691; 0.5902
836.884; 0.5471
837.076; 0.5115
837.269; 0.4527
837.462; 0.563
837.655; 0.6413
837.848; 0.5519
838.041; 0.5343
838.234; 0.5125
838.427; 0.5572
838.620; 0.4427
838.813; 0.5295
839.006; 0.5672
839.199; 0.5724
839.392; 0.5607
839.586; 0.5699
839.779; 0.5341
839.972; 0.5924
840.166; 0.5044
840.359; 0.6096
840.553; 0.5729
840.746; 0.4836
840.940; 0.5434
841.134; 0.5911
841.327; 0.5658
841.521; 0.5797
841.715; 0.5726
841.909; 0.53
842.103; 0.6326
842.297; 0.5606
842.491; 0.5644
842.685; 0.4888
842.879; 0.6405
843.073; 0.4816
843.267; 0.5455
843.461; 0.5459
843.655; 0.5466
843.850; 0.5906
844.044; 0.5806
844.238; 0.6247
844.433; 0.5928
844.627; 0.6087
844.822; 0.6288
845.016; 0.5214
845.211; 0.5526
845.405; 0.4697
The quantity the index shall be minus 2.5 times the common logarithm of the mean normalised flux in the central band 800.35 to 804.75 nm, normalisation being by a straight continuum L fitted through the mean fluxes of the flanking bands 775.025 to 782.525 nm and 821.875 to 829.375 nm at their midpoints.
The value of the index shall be 0.05 mag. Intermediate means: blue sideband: 0.662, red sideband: 0.554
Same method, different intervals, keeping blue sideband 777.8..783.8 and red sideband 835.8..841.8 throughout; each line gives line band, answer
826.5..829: 0.04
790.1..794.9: 0.24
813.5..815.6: 0.09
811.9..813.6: 0.11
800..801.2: 0.16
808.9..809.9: 0.10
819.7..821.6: 0.08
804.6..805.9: 0.16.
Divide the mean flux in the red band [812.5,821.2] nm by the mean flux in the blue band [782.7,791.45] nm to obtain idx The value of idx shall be 1.0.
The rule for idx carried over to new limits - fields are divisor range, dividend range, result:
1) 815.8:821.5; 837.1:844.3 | 0.96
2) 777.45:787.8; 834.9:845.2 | 0.82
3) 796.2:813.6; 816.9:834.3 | 0.97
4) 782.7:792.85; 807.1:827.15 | 0.95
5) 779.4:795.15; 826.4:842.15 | 0.86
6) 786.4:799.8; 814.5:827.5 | 0.98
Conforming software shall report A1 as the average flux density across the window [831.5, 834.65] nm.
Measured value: 0.54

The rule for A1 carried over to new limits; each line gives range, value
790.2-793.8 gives 0.562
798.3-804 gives 0.571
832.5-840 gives 0.547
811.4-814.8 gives 0.579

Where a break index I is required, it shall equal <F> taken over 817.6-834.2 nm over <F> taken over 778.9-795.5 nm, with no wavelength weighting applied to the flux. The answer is 0.9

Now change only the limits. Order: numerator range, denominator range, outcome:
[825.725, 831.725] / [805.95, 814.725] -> 0.97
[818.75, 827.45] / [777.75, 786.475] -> 0.81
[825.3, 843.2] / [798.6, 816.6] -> 0.96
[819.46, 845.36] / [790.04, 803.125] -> 0.97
